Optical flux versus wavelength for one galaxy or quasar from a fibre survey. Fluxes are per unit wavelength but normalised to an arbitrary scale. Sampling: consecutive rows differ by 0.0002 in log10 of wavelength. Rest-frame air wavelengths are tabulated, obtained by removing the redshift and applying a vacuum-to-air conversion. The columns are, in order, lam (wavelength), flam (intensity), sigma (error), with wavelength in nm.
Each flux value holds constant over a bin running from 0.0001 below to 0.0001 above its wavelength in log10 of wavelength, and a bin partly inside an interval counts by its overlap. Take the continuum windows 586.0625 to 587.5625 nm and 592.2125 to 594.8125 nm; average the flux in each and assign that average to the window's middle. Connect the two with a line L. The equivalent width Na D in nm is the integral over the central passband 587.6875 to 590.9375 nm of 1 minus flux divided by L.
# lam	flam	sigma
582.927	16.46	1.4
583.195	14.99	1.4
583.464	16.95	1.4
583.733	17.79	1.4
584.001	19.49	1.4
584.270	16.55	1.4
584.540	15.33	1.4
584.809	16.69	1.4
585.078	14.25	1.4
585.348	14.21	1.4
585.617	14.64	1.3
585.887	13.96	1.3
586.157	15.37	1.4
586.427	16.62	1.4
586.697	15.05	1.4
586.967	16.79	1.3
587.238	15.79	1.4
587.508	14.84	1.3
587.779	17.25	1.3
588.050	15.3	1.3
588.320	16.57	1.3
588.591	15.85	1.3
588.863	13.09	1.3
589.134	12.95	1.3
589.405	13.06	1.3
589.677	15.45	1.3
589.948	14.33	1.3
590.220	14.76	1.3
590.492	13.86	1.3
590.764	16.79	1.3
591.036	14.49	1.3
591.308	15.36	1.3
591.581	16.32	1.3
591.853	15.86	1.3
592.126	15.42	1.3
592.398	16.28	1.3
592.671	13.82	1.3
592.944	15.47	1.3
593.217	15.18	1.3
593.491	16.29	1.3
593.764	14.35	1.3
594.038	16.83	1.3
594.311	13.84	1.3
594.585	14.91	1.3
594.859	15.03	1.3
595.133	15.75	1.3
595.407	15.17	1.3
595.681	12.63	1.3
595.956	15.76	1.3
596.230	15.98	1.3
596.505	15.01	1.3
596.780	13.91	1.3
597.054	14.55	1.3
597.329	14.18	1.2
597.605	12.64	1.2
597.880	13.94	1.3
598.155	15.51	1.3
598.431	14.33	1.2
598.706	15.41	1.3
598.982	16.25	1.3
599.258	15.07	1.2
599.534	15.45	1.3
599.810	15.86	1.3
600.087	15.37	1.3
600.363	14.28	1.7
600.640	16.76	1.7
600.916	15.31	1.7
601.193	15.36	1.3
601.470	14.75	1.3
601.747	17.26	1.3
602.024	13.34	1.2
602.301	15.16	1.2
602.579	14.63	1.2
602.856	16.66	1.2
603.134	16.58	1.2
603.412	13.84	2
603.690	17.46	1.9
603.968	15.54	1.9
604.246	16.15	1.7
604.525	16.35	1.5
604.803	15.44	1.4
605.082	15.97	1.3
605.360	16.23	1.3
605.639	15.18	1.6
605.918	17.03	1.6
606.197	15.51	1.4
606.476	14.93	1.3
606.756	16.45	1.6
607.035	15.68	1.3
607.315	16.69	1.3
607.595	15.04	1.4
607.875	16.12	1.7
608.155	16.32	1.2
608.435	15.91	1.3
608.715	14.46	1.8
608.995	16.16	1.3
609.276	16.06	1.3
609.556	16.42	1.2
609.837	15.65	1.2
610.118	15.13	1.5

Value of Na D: 0.14 nm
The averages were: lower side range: 15.8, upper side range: 15.2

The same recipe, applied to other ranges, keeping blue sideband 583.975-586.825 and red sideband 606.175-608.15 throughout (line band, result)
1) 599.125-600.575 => 0.04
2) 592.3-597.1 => 0.18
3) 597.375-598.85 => 0.12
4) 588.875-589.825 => 0.11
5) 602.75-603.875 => -0.02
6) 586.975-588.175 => -0.03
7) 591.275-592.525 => -0.02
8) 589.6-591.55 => 0.06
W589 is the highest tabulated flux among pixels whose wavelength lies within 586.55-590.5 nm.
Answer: 17.25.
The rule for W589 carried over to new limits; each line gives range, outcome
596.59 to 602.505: 17.26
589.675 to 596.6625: 16.83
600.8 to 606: 17.46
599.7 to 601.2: 16.76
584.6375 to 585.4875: 16.69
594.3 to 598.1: 15.98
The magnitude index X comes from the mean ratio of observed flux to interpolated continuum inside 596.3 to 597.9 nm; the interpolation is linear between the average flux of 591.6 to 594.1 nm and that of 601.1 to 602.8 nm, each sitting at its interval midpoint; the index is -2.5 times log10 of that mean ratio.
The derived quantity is 0.090 mag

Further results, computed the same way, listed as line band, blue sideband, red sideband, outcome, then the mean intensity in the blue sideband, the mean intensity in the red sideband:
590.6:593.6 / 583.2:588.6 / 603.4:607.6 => 0.027 mag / 15.9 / 15.9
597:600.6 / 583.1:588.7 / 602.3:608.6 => 0.071 mag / 15.9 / 15.9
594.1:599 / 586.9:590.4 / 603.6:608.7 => 0.053 mag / 15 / 15.9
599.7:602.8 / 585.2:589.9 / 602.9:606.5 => 0.030 mag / 15.1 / 15.9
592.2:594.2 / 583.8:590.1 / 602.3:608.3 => 0.008 mag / 15.4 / 15.9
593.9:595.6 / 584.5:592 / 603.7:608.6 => 0.020 mag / 15.2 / 15.9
